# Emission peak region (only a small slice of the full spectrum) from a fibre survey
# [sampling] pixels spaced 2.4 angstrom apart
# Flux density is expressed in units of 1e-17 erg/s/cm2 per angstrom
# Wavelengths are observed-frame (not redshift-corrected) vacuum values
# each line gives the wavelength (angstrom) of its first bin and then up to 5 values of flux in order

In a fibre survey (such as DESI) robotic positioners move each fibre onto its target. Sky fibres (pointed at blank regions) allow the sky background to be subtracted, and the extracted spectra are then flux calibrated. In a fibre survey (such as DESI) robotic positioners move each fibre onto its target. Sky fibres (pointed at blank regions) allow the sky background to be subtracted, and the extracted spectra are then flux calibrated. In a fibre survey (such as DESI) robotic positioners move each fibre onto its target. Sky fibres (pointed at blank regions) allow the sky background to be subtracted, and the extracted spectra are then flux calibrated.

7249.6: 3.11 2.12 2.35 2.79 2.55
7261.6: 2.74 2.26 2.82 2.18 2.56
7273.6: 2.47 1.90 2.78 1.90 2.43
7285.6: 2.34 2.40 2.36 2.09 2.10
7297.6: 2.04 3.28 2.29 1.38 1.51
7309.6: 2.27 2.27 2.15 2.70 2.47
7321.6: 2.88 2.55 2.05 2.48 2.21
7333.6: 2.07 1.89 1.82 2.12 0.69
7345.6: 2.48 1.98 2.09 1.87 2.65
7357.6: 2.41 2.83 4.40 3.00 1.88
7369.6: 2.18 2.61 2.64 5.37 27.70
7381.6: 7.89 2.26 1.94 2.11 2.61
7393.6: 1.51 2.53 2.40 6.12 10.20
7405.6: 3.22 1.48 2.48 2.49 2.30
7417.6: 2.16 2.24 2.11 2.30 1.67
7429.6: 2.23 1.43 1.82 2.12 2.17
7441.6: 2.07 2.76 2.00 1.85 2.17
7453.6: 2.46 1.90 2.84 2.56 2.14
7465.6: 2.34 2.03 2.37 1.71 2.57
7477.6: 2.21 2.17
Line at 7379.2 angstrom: Halpha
